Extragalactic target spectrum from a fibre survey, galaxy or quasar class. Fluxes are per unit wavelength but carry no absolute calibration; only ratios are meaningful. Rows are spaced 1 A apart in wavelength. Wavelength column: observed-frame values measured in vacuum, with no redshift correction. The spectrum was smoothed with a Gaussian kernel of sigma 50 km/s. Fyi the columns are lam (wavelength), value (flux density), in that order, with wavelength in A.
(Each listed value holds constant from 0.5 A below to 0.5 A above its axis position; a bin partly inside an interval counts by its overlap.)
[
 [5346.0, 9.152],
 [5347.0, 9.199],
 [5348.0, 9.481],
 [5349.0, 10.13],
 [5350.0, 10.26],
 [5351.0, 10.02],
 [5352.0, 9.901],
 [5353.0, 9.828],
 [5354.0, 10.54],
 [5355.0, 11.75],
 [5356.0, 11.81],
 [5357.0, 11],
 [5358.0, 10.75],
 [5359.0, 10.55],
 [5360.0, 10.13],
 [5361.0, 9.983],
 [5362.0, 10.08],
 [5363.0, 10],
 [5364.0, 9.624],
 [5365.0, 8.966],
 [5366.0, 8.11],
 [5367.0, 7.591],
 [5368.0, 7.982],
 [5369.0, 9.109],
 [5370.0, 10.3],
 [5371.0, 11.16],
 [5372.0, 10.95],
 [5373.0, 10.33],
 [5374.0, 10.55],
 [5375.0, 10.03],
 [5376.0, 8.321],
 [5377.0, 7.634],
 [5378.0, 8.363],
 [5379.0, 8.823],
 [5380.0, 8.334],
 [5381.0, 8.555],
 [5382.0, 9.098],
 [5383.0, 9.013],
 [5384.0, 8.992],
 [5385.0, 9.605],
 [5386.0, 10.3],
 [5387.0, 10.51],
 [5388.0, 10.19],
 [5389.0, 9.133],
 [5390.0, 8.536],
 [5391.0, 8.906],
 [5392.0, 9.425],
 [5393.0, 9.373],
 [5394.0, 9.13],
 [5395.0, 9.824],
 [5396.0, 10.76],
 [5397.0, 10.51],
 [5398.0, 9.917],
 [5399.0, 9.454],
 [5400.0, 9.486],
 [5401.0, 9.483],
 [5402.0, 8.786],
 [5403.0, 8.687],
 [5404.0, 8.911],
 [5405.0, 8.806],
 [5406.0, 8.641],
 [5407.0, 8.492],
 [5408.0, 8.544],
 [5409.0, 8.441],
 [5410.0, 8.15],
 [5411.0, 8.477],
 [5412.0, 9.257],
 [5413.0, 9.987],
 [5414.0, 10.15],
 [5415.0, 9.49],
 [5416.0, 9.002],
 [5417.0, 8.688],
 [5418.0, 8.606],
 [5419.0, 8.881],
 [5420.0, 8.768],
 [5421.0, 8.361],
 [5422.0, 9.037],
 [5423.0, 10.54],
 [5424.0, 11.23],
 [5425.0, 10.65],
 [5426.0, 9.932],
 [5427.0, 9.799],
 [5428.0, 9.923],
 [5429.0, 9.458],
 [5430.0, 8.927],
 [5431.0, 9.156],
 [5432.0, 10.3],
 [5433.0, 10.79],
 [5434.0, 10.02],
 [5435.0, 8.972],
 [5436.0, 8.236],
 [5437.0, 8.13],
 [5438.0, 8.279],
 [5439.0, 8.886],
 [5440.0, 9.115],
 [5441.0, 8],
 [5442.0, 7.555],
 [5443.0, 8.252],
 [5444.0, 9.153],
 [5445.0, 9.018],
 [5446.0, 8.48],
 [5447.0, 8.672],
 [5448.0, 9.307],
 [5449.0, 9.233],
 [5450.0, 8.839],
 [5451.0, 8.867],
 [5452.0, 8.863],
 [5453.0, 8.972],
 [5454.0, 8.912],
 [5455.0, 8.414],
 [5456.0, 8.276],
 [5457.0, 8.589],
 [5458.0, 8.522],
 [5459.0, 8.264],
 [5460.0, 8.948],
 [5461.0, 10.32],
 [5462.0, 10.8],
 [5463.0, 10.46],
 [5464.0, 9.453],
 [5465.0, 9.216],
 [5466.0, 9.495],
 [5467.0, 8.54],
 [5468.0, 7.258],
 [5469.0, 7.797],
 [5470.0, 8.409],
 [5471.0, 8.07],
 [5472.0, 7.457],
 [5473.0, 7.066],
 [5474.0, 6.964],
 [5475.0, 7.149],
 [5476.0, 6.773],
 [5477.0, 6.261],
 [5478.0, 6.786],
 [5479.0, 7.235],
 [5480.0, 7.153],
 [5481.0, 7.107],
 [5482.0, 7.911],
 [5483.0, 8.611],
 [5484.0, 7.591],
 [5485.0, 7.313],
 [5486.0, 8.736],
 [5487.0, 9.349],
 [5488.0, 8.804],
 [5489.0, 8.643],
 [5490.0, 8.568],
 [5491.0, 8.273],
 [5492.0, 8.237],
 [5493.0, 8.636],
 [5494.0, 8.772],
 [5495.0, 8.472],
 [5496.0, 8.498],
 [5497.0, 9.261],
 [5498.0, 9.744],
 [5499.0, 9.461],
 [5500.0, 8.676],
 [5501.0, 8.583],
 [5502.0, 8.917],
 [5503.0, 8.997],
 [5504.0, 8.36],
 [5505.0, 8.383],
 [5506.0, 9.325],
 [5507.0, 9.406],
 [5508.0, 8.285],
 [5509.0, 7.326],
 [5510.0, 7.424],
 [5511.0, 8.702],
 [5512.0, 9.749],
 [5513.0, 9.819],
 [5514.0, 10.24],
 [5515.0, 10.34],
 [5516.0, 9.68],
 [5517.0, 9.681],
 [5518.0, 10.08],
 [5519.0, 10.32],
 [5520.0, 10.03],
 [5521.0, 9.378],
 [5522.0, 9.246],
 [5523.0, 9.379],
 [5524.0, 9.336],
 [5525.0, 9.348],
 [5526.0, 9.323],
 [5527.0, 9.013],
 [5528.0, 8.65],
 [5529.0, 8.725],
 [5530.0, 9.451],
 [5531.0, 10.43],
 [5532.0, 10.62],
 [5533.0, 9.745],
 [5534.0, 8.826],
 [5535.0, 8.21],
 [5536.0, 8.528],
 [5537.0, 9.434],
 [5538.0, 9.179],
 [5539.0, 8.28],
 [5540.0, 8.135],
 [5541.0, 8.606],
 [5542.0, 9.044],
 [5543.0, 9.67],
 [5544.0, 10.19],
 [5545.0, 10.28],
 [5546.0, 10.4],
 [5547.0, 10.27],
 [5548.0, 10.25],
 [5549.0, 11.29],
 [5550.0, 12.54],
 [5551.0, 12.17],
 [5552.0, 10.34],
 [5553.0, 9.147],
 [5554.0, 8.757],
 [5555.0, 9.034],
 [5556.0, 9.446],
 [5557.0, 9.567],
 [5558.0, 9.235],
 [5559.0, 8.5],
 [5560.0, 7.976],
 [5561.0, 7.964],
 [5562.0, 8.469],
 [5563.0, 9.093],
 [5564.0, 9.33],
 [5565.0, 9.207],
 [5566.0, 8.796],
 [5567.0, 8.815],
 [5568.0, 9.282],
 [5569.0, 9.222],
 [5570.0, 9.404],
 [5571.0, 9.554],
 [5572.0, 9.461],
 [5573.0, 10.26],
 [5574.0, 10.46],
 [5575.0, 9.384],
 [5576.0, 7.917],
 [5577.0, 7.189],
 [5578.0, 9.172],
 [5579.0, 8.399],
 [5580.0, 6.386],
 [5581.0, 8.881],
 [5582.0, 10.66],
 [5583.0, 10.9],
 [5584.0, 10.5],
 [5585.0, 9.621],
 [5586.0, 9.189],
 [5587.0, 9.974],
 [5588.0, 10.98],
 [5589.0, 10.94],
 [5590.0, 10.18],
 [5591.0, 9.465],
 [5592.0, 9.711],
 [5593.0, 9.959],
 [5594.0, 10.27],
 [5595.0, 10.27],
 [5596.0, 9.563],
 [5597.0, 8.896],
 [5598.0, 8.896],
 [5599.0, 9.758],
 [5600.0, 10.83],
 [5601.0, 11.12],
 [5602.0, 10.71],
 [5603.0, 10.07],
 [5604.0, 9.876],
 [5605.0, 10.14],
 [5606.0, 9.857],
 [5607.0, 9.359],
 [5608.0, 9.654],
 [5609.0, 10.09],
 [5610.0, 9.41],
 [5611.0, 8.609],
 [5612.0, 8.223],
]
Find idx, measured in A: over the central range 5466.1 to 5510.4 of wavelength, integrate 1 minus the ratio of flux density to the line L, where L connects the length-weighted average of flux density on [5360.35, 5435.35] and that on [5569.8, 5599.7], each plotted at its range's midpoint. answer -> 6.1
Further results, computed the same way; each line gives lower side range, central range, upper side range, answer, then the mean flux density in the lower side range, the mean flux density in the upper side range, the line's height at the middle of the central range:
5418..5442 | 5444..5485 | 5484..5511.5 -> 2.8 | 9.31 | 8.62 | 8.96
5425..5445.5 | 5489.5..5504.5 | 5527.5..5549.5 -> 0.9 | 9.13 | 9.46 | 9.33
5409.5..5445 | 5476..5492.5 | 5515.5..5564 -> 2.6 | 9.2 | 9.48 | 9.34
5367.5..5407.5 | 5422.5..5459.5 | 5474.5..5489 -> -3.0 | 9.36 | 7.66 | 8.4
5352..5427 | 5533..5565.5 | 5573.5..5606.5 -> 0.8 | 9.48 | 9.7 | 9.66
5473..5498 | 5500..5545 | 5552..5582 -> -4.1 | 7.98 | 8.96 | 8.43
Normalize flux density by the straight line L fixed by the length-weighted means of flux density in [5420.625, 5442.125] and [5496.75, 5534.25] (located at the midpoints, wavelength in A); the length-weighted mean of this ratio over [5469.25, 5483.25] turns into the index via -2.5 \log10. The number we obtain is 0.26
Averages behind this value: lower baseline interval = 9.37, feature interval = 7.34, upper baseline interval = 9.27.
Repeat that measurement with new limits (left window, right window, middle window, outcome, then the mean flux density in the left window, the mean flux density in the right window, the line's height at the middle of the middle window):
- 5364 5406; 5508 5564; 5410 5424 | 0.01 mag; 9.31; 9.42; 9.33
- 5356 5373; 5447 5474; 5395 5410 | 0.03 mag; 9.84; 8.75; 9.41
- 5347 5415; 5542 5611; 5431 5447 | 0.08 mag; 9.52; 9.64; 9.56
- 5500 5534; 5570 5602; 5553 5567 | 0.07 mag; 9.27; 9.65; 9.51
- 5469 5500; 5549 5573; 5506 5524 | -0.09 mag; 8.05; 9.42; 8.6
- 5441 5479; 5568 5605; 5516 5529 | -0.05 mag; 8.45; 9.67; 9.05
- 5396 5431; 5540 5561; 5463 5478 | 0.20 mag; 9.3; 9.75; 9.49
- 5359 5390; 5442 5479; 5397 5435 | -0.05 mag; 9.4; 8.47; 8.95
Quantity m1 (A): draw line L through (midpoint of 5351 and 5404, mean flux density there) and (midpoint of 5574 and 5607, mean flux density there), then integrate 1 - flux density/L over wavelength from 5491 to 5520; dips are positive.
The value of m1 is 1.8 A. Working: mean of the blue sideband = 9.62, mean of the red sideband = 9.68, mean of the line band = 9.05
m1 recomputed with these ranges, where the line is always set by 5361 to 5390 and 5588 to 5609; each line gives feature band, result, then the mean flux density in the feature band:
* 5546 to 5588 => 2.0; 9.45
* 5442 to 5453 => 0.9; 8.81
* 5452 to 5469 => 1.1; 8.99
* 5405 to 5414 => 0.6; 8.83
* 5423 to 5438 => -0.2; 9.66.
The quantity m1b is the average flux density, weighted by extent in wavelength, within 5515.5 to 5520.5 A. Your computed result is 9.96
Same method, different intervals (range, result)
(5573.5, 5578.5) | 8.82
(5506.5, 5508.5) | 8.85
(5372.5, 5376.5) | 9.81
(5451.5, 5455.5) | 8.79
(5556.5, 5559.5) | 9.1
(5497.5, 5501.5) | 9.12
